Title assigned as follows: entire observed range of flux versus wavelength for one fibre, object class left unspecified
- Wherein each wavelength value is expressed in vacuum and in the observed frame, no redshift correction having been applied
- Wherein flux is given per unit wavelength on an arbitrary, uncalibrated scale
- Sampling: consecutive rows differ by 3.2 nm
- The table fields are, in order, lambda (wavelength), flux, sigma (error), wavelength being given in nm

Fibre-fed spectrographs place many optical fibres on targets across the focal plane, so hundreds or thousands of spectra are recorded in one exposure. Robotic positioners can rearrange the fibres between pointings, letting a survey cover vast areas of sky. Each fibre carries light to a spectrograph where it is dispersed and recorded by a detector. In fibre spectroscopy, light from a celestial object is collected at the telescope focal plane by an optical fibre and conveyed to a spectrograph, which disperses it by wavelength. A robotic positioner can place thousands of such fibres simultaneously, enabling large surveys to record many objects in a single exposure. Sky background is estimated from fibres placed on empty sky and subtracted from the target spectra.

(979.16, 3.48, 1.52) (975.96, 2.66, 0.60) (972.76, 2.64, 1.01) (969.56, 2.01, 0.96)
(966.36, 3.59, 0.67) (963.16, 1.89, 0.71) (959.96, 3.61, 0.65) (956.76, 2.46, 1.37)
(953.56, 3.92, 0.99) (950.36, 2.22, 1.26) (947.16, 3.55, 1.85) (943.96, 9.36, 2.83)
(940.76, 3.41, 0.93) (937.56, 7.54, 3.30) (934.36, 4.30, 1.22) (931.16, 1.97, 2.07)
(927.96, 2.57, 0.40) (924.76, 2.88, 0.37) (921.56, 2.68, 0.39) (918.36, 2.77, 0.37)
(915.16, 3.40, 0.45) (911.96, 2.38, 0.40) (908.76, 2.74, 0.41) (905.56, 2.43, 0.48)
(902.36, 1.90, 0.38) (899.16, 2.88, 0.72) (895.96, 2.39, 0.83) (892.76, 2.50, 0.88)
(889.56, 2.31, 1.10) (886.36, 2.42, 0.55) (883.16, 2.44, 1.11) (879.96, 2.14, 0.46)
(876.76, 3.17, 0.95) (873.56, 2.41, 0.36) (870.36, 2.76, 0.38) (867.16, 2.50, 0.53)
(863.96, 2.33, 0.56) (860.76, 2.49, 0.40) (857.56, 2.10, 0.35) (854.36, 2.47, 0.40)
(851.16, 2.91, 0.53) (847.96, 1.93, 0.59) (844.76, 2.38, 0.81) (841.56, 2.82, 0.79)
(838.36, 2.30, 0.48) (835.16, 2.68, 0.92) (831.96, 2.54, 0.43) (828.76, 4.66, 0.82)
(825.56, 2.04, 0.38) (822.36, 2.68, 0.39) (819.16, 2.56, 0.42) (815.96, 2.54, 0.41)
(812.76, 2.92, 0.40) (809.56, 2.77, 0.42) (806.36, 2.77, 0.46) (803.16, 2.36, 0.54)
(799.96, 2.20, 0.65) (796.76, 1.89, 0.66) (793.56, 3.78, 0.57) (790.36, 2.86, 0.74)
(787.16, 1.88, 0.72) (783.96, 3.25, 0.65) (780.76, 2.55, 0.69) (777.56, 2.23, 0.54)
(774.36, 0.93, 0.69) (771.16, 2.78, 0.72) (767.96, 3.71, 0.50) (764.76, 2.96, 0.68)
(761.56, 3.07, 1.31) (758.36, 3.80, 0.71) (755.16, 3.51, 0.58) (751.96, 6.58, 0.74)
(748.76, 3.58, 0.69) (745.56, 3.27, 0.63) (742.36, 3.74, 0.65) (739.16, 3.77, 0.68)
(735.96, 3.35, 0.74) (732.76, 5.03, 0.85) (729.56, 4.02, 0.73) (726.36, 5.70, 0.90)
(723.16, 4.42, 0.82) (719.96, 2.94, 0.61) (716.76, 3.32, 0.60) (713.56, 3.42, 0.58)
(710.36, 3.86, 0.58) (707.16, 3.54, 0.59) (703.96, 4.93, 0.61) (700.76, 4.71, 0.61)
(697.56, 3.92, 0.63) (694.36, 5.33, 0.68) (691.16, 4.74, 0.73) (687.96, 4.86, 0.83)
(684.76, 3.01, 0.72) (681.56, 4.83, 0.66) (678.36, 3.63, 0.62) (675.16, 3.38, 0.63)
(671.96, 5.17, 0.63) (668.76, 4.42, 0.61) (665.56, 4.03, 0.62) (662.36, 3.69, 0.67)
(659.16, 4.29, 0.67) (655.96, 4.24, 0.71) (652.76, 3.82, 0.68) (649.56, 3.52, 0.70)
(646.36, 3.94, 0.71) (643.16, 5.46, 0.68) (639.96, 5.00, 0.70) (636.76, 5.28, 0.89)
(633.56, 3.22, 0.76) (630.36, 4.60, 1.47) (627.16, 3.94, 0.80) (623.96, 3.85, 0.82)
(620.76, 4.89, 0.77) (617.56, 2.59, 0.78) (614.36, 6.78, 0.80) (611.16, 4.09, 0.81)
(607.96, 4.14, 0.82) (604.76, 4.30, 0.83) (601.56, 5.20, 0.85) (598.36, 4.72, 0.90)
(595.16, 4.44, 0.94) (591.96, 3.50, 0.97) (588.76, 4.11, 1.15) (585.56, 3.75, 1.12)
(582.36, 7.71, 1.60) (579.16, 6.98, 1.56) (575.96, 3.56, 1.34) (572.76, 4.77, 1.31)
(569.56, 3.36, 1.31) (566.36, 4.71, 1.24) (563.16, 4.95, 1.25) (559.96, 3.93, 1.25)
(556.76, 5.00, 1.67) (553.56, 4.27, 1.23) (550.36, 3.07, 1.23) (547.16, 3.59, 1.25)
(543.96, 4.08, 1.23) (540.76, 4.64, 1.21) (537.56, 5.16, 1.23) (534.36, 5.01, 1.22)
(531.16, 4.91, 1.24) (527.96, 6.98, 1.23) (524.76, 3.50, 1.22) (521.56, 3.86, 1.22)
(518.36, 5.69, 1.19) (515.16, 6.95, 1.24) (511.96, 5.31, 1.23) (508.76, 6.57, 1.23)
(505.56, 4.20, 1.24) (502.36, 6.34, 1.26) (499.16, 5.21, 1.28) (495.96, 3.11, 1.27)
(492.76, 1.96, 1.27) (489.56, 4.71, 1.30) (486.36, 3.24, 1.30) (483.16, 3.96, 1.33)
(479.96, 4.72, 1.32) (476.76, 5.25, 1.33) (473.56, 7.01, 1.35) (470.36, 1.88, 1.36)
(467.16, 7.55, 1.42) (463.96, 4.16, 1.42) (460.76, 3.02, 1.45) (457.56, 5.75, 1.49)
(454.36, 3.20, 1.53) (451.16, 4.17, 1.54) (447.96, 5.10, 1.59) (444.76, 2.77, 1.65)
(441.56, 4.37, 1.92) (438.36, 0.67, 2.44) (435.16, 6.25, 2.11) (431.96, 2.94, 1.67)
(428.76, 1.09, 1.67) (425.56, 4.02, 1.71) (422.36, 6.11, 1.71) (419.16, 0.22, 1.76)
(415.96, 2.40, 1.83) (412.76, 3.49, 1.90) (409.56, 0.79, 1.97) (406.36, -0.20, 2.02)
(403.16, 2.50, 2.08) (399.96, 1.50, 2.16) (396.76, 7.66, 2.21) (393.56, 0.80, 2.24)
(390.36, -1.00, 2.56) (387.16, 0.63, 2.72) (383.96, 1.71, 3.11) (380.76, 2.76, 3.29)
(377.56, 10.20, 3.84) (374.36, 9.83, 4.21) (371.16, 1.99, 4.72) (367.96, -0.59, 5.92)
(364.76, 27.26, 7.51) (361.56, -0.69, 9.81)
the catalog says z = 0.144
